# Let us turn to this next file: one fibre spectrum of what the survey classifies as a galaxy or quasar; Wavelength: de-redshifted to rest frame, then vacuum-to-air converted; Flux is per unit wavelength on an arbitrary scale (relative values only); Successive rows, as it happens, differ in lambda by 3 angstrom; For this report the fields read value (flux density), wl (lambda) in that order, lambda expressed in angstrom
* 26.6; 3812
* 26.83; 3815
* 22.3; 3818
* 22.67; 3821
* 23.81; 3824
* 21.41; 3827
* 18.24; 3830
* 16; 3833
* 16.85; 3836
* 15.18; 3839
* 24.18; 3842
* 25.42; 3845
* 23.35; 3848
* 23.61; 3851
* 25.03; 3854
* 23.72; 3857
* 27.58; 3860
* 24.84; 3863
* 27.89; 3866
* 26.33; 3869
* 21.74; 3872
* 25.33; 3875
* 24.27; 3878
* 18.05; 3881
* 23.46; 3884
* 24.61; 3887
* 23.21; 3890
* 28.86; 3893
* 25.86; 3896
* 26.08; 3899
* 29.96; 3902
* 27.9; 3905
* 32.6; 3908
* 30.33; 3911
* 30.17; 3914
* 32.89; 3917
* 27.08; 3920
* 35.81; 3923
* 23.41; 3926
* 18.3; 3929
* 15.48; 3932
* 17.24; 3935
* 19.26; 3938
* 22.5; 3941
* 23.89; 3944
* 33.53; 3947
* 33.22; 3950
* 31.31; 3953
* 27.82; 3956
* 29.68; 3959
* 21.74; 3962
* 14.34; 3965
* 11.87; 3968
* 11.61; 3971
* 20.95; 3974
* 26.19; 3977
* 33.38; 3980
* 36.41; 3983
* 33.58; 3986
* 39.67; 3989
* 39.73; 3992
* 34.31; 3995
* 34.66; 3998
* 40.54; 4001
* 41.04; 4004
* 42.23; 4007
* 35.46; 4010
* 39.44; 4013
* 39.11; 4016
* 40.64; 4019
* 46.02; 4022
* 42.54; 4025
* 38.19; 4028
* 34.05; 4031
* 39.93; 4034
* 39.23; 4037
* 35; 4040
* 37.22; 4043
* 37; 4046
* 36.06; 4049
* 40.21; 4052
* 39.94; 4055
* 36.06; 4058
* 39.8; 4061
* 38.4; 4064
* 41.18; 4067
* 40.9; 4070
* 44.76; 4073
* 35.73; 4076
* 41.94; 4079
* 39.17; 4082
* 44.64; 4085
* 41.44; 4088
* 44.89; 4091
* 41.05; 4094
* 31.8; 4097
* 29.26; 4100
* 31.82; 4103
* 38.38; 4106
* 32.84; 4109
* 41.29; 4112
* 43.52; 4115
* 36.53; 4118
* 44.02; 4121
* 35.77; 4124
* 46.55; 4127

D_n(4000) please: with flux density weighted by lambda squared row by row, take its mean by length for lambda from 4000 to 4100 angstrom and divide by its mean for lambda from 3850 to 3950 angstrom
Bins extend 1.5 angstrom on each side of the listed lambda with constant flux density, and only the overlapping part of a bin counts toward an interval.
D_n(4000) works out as 1.66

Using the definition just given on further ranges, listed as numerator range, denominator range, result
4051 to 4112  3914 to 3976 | 1.75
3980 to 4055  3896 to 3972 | 1.59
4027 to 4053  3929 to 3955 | 1.62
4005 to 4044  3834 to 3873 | 1.82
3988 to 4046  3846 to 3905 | 1.67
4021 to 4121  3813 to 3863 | 1.95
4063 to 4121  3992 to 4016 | 1.06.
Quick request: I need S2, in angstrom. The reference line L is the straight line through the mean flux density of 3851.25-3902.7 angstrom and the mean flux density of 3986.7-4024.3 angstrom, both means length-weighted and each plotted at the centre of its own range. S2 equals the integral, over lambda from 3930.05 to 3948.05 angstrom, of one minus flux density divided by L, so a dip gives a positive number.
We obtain 5.9 angstrom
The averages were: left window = 25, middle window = 21.6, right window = 39.3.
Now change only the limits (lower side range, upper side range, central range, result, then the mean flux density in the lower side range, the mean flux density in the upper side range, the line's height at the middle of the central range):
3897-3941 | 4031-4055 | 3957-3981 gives 7.54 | 26.1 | 37.7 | 30.7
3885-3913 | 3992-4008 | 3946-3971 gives 6.93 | 27.7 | 38.6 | 34.1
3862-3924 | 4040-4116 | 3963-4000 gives 5.22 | 27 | 38.7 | 32.6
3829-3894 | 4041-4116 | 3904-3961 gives 2.42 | 23.1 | 38.7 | 28.2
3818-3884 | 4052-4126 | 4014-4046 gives -3.81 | 22.7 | 39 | 35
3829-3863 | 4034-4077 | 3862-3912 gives -1.34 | 21.9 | 38.8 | 25.2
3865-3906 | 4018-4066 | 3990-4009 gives -1.95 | 25.2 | 38.8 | 35.1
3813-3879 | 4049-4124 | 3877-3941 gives 4.08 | 23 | 39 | 27.2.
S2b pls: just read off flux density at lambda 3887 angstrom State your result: 24.61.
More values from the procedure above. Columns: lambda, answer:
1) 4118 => 36.53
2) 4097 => 31.8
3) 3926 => 23.41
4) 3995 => 34.31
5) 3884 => 23.46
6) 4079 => 41.94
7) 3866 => 27.89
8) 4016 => 39.11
